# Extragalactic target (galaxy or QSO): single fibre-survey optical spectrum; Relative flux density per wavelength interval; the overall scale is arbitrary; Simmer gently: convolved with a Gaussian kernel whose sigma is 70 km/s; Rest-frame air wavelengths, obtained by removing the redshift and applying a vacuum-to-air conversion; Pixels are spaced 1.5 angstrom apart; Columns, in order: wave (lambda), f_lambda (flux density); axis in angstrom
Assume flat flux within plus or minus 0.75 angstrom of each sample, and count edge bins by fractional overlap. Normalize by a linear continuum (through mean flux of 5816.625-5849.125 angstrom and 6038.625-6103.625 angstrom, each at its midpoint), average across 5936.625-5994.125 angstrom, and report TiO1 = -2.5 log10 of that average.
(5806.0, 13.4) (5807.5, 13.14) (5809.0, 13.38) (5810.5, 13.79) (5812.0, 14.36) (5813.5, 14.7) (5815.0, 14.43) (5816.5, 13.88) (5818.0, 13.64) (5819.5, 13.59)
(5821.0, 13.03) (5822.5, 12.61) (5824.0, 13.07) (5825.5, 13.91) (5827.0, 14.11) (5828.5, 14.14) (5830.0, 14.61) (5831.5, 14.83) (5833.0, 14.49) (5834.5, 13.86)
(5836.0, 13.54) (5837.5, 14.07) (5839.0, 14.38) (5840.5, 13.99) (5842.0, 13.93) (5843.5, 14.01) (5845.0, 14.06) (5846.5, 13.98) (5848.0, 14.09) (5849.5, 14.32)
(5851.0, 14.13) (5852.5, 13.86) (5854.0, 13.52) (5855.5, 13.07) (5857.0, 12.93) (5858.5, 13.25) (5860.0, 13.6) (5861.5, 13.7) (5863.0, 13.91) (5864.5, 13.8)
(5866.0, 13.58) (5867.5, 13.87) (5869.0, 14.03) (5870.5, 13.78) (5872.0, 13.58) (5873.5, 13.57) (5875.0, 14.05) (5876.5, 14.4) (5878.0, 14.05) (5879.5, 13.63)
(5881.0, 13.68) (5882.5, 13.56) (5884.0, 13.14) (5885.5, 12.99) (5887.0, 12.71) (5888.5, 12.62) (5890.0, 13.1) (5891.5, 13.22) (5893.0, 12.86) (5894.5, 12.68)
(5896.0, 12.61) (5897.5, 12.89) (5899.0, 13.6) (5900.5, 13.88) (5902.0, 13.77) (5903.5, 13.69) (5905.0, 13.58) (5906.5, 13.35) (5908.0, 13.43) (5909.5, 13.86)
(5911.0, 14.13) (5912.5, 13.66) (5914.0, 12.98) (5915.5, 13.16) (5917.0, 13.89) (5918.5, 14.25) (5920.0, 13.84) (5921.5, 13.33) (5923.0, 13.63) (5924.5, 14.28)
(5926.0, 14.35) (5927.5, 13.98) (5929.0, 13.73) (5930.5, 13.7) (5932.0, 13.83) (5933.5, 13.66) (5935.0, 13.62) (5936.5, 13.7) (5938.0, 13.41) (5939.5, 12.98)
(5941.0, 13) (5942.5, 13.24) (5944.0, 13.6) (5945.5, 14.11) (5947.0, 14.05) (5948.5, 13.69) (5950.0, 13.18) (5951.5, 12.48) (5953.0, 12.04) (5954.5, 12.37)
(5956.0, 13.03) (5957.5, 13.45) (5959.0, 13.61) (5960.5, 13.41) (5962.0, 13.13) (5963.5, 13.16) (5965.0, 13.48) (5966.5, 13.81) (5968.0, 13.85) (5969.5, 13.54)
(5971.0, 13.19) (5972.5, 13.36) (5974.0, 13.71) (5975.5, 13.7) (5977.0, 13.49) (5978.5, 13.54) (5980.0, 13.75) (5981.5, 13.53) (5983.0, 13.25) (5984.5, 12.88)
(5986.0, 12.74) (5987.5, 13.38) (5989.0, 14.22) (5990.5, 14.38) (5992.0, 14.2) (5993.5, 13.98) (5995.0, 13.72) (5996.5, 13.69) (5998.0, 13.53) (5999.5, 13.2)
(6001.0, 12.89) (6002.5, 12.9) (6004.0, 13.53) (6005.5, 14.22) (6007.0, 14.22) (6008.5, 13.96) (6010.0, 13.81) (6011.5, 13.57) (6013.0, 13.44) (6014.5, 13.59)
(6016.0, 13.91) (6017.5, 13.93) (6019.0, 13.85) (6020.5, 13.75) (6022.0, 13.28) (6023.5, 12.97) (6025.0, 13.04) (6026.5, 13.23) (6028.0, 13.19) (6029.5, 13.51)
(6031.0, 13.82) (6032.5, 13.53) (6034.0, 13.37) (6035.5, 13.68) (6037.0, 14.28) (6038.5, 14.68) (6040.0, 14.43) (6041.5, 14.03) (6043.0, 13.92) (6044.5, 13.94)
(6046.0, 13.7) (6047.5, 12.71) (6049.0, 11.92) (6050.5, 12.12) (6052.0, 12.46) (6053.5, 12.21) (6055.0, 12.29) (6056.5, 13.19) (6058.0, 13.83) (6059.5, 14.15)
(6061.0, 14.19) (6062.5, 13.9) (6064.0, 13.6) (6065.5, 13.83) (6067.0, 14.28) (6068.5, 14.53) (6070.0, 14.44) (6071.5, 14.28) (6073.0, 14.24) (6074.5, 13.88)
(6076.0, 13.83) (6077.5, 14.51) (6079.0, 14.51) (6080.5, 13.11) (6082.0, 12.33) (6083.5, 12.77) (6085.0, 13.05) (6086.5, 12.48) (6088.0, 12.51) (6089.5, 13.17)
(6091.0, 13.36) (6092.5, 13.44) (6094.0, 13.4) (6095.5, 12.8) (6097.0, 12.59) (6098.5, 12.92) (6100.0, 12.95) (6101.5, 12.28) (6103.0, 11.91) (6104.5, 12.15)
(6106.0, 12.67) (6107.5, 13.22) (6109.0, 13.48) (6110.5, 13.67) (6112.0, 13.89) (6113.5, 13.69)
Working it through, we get 0.01 mag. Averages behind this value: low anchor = 13.9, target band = 13.4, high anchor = 13.4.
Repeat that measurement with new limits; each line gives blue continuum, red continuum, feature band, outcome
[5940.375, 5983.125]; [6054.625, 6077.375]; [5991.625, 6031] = 0.00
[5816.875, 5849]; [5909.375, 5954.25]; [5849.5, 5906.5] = 0.02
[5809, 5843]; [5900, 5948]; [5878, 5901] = 0.05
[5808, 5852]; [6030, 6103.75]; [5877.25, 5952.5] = 0.02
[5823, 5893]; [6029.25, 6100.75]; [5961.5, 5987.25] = 0.01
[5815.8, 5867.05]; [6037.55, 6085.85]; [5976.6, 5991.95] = 0.01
